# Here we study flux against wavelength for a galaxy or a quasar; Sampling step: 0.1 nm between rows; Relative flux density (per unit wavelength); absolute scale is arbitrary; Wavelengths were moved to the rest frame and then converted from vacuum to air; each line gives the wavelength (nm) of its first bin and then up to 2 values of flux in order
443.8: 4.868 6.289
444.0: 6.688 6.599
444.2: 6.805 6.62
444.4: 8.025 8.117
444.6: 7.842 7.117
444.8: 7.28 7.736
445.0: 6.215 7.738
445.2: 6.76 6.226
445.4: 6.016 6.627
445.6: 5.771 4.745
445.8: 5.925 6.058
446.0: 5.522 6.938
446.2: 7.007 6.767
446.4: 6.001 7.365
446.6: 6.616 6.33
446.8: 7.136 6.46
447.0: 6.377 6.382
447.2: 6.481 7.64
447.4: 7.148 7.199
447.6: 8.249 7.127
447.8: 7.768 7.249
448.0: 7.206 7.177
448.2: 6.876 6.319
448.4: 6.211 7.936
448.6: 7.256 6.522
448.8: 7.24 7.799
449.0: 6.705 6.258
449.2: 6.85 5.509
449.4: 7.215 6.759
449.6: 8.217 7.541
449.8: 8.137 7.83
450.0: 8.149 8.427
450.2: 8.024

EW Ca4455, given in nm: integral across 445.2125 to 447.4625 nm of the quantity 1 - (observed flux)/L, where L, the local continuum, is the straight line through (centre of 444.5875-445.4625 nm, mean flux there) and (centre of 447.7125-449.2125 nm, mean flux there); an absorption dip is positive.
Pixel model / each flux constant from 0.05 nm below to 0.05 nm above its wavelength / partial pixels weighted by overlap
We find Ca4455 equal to 0.17 nm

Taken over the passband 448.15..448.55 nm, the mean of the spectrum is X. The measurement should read 6.84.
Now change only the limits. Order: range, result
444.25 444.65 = 7.65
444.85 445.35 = 6.93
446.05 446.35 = 6.9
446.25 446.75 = 6.62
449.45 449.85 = 7.66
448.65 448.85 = 6.88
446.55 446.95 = 6.64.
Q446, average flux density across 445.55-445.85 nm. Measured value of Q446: 5.48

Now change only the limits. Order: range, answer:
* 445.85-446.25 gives 6.38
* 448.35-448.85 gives 7.03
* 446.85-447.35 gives 6.67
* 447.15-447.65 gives 7.34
